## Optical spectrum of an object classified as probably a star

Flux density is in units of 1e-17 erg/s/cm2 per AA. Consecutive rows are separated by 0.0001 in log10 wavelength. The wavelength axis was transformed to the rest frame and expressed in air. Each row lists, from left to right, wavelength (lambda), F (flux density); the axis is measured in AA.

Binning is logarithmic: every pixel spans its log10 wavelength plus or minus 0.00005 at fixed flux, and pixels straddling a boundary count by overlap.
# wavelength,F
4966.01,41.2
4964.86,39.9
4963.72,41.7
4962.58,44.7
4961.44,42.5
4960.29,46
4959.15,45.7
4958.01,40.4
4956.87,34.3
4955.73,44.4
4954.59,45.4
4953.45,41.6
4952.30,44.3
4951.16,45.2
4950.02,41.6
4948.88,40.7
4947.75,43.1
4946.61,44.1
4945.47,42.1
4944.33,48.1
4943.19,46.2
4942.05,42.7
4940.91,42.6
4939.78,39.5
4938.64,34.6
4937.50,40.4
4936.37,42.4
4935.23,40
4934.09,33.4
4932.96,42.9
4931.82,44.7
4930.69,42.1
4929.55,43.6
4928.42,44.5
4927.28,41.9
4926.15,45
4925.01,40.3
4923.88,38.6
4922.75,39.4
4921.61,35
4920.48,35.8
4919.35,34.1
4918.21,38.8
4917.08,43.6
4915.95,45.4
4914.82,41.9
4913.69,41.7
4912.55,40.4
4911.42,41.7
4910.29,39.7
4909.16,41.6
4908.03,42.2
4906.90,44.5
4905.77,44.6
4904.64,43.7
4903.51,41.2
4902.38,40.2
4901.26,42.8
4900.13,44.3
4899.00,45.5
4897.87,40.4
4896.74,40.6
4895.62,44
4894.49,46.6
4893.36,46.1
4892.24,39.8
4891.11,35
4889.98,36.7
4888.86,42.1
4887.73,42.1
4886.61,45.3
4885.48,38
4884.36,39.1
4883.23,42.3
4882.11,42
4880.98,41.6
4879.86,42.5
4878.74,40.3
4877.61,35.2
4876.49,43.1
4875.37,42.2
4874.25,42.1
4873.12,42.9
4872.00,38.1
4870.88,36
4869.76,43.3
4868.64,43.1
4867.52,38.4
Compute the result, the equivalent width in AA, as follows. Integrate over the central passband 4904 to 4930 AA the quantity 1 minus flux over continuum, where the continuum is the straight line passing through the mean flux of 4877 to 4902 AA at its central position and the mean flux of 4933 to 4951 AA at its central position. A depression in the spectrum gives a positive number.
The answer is 0.2 AA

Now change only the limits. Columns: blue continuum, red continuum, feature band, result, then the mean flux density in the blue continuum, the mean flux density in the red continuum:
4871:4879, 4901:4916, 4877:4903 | -0.2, 40.3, 42.1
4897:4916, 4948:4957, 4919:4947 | 1.0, 42.3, 42.6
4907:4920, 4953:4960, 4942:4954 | -0.5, 41.1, 42.2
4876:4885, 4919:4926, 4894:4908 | -1.4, 40.7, 37.8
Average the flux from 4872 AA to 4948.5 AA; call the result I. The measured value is 41.5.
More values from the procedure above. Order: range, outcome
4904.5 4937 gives 41.1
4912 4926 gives 39.7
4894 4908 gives 43.2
